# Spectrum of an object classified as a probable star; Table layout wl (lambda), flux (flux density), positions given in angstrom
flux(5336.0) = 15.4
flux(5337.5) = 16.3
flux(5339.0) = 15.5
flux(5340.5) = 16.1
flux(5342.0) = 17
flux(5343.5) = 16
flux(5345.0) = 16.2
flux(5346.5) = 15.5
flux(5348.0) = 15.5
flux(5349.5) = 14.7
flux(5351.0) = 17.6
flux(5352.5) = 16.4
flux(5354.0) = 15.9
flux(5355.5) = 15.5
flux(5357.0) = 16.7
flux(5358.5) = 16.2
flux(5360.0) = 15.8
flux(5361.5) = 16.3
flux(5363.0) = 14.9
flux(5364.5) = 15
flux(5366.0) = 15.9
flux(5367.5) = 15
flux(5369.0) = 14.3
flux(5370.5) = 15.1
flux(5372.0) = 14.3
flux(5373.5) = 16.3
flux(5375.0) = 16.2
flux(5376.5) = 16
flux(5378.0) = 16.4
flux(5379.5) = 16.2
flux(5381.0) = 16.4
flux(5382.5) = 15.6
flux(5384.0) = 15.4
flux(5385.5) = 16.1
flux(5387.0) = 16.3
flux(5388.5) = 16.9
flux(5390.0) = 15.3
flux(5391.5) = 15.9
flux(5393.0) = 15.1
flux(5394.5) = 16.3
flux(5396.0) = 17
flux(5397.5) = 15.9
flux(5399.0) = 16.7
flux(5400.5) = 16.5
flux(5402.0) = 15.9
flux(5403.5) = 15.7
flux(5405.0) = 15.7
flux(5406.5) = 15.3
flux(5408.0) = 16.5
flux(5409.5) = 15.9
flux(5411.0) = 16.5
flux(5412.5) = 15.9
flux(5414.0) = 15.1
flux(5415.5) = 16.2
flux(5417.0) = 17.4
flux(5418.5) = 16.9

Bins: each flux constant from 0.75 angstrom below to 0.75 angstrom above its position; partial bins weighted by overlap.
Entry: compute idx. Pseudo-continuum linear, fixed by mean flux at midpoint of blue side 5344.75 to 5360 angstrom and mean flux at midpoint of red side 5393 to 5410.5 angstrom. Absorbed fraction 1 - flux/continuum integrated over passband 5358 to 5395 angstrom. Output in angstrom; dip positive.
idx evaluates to 0.7 angstrom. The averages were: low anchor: 16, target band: 15.7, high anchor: 16.1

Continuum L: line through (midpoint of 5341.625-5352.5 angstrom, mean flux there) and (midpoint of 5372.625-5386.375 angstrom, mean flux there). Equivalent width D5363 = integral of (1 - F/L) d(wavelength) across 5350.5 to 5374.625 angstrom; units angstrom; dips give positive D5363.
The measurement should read 0.6 angstrom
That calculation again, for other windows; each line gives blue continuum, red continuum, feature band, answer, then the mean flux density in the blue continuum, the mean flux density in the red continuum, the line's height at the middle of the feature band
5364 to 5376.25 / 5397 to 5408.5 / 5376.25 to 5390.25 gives -0.5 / 15.3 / 16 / 15.6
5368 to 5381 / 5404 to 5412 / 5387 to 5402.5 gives -0.3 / 15.6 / 16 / 15.8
